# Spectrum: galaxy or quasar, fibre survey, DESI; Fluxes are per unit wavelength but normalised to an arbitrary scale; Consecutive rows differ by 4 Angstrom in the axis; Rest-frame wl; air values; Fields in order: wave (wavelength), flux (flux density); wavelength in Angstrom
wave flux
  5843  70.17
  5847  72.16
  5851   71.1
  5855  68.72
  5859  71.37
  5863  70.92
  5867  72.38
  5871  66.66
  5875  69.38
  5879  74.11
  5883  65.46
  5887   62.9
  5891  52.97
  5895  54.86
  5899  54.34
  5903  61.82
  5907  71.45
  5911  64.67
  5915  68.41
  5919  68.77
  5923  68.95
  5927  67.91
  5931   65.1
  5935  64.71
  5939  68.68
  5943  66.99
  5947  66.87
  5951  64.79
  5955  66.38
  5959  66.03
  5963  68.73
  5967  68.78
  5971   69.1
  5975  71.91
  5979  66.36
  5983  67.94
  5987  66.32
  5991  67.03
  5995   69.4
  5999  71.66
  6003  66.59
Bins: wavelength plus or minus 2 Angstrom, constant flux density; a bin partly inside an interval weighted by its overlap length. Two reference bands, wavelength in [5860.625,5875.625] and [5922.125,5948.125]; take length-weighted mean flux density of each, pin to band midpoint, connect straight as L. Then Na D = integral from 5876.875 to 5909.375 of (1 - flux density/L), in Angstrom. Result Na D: 3.08 Angstrom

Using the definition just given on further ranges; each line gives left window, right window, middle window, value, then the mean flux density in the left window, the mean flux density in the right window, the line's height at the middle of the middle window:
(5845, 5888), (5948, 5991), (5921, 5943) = 0.4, 69.7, 67.6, 68.4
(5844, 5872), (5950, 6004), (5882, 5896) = 2.2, 70.6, 68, 69.9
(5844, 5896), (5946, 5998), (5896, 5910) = 1.1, 67.4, 67.8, 67.5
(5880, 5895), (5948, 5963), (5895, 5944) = -1.7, 60.6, 66.2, 63.2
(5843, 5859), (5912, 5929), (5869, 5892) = 1.3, 70.7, 68.3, 69.7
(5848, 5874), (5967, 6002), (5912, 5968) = 1.7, 70.2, 68.7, 69.2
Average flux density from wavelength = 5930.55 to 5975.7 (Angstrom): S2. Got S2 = 67.3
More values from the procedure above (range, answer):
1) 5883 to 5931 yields 63.5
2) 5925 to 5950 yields 66.6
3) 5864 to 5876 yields 69.6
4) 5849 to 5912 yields 65.8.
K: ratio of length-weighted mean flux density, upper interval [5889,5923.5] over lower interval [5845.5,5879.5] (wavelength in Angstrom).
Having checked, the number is 0.89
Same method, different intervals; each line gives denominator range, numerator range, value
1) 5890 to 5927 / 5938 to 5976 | 1.07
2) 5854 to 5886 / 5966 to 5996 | 0.98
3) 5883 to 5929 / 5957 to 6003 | 1.08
